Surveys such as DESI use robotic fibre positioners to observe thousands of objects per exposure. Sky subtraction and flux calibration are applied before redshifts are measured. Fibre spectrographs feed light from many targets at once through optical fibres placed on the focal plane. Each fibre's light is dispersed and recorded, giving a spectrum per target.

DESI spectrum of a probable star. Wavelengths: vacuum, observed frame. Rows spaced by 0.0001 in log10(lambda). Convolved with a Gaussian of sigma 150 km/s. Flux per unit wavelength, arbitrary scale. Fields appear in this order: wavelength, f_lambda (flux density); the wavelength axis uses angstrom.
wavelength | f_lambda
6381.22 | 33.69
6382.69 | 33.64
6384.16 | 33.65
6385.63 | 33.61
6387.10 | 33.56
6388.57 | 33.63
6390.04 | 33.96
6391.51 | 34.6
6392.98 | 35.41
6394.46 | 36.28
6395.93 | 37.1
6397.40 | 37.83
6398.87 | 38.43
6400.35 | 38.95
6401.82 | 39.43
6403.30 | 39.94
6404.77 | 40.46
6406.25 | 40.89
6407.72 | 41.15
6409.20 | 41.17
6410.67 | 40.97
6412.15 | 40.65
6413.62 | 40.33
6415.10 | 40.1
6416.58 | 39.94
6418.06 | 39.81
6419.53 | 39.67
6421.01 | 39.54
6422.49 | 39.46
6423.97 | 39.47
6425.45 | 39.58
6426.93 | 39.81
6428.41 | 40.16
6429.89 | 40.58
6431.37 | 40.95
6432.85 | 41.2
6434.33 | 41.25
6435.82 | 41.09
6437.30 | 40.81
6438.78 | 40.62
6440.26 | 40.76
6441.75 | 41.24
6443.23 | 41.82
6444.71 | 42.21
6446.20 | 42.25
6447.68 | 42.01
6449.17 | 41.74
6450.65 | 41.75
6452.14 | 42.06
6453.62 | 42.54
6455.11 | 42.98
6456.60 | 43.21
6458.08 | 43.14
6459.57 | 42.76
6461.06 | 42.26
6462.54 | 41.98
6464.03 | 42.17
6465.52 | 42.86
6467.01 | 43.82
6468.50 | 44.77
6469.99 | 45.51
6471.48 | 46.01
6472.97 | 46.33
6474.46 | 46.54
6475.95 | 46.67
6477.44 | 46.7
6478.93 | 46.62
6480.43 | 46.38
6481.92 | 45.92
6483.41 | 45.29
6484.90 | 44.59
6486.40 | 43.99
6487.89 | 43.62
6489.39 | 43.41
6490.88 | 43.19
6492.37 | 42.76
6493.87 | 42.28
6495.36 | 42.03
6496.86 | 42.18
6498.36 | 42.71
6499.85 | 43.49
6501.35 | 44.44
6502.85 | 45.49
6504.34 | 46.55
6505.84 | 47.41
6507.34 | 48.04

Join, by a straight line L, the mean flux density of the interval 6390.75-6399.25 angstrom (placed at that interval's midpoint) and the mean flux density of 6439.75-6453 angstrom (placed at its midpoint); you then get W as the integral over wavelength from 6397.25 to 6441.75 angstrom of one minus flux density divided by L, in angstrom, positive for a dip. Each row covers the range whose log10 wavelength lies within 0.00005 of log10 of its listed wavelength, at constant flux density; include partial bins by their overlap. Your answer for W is -1.4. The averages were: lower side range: 36.5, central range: 40.2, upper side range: 41.8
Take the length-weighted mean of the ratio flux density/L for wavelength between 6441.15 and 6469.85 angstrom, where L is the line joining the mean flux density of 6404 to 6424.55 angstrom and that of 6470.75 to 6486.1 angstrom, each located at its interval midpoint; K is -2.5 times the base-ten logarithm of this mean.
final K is 0.035 mag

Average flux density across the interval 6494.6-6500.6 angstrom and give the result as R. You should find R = 42.6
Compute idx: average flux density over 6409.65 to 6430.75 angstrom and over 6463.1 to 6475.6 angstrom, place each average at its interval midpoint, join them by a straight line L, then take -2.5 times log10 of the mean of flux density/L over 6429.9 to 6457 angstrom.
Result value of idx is 0.02 mag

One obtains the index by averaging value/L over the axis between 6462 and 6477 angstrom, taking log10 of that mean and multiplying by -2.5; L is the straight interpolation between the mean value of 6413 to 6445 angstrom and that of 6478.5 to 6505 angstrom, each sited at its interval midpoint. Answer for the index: -0.05 mag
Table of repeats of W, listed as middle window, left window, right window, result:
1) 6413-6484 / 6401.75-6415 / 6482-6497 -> -0.6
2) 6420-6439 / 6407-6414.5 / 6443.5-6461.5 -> 0.6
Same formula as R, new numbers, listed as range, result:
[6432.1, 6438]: 41.1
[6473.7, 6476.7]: 46.6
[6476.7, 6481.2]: 46.5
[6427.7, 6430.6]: 40.4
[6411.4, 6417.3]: 40.2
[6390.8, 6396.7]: 35.9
